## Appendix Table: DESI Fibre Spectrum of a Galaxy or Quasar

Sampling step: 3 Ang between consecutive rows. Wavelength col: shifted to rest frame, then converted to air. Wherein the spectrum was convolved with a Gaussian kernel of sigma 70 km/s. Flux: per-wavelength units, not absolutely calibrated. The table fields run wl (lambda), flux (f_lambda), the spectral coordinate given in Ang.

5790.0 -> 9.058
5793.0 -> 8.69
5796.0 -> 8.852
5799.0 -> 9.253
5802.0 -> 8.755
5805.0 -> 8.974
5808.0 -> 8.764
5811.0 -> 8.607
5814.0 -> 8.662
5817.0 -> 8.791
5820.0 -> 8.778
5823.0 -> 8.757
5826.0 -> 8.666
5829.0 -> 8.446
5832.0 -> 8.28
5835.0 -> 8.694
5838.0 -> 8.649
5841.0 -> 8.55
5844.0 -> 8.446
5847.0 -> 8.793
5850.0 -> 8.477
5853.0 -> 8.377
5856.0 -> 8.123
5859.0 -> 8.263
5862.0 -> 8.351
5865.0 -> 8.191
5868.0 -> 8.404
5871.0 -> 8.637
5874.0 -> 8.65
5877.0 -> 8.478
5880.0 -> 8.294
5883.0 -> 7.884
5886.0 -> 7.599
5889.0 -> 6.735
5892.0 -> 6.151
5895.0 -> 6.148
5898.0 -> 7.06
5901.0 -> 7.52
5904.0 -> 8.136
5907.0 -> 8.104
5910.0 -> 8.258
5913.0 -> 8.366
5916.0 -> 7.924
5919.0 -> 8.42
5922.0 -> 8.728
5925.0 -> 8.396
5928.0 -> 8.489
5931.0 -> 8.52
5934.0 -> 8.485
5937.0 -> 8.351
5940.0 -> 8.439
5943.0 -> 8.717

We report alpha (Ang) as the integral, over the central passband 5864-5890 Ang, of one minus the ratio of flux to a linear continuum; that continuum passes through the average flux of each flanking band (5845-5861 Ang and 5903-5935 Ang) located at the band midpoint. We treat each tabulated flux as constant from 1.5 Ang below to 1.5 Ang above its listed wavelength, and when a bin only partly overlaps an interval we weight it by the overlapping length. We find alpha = 0.8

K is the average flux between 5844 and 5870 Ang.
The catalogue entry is 8.38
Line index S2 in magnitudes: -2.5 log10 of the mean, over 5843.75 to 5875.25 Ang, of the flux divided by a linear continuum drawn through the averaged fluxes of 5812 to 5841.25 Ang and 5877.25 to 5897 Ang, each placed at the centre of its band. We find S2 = -0.08 mag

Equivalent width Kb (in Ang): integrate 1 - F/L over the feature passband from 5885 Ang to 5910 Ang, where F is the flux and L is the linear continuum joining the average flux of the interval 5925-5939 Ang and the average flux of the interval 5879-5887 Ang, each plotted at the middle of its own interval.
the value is 2.6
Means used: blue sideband 7.92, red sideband 8.45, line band 7.24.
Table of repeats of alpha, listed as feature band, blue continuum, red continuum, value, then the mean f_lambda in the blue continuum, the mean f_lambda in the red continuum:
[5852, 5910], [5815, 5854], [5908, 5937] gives 4.34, 8.6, 8.39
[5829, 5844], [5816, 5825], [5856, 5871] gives 0.13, 8.77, 8.32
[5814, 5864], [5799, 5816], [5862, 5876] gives 0.56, 8.8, 8.46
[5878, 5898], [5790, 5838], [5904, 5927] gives 3.00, 8.74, 8.31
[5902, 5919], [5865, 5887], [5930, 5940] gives 0.44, 8.29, 8.45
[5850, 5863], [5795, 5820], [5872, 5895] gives -0.42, 8.83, 7.6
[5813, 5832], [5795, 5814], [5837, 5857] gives 0.10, 8.85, 8.49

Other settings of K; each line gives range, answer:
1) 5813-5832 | 8.65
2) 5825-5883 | 8.44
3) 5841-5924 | 8.03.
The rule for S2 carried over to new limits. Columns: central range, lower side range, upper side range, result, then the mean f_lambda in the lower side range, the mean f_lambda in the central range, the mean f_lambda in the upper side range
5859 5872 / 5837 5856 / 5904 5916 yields 0.006 mag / 8.51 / 8.37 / 8.19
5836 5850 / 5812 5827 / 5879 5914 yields -0.032 mag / 8.73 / 8.6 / 7.5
